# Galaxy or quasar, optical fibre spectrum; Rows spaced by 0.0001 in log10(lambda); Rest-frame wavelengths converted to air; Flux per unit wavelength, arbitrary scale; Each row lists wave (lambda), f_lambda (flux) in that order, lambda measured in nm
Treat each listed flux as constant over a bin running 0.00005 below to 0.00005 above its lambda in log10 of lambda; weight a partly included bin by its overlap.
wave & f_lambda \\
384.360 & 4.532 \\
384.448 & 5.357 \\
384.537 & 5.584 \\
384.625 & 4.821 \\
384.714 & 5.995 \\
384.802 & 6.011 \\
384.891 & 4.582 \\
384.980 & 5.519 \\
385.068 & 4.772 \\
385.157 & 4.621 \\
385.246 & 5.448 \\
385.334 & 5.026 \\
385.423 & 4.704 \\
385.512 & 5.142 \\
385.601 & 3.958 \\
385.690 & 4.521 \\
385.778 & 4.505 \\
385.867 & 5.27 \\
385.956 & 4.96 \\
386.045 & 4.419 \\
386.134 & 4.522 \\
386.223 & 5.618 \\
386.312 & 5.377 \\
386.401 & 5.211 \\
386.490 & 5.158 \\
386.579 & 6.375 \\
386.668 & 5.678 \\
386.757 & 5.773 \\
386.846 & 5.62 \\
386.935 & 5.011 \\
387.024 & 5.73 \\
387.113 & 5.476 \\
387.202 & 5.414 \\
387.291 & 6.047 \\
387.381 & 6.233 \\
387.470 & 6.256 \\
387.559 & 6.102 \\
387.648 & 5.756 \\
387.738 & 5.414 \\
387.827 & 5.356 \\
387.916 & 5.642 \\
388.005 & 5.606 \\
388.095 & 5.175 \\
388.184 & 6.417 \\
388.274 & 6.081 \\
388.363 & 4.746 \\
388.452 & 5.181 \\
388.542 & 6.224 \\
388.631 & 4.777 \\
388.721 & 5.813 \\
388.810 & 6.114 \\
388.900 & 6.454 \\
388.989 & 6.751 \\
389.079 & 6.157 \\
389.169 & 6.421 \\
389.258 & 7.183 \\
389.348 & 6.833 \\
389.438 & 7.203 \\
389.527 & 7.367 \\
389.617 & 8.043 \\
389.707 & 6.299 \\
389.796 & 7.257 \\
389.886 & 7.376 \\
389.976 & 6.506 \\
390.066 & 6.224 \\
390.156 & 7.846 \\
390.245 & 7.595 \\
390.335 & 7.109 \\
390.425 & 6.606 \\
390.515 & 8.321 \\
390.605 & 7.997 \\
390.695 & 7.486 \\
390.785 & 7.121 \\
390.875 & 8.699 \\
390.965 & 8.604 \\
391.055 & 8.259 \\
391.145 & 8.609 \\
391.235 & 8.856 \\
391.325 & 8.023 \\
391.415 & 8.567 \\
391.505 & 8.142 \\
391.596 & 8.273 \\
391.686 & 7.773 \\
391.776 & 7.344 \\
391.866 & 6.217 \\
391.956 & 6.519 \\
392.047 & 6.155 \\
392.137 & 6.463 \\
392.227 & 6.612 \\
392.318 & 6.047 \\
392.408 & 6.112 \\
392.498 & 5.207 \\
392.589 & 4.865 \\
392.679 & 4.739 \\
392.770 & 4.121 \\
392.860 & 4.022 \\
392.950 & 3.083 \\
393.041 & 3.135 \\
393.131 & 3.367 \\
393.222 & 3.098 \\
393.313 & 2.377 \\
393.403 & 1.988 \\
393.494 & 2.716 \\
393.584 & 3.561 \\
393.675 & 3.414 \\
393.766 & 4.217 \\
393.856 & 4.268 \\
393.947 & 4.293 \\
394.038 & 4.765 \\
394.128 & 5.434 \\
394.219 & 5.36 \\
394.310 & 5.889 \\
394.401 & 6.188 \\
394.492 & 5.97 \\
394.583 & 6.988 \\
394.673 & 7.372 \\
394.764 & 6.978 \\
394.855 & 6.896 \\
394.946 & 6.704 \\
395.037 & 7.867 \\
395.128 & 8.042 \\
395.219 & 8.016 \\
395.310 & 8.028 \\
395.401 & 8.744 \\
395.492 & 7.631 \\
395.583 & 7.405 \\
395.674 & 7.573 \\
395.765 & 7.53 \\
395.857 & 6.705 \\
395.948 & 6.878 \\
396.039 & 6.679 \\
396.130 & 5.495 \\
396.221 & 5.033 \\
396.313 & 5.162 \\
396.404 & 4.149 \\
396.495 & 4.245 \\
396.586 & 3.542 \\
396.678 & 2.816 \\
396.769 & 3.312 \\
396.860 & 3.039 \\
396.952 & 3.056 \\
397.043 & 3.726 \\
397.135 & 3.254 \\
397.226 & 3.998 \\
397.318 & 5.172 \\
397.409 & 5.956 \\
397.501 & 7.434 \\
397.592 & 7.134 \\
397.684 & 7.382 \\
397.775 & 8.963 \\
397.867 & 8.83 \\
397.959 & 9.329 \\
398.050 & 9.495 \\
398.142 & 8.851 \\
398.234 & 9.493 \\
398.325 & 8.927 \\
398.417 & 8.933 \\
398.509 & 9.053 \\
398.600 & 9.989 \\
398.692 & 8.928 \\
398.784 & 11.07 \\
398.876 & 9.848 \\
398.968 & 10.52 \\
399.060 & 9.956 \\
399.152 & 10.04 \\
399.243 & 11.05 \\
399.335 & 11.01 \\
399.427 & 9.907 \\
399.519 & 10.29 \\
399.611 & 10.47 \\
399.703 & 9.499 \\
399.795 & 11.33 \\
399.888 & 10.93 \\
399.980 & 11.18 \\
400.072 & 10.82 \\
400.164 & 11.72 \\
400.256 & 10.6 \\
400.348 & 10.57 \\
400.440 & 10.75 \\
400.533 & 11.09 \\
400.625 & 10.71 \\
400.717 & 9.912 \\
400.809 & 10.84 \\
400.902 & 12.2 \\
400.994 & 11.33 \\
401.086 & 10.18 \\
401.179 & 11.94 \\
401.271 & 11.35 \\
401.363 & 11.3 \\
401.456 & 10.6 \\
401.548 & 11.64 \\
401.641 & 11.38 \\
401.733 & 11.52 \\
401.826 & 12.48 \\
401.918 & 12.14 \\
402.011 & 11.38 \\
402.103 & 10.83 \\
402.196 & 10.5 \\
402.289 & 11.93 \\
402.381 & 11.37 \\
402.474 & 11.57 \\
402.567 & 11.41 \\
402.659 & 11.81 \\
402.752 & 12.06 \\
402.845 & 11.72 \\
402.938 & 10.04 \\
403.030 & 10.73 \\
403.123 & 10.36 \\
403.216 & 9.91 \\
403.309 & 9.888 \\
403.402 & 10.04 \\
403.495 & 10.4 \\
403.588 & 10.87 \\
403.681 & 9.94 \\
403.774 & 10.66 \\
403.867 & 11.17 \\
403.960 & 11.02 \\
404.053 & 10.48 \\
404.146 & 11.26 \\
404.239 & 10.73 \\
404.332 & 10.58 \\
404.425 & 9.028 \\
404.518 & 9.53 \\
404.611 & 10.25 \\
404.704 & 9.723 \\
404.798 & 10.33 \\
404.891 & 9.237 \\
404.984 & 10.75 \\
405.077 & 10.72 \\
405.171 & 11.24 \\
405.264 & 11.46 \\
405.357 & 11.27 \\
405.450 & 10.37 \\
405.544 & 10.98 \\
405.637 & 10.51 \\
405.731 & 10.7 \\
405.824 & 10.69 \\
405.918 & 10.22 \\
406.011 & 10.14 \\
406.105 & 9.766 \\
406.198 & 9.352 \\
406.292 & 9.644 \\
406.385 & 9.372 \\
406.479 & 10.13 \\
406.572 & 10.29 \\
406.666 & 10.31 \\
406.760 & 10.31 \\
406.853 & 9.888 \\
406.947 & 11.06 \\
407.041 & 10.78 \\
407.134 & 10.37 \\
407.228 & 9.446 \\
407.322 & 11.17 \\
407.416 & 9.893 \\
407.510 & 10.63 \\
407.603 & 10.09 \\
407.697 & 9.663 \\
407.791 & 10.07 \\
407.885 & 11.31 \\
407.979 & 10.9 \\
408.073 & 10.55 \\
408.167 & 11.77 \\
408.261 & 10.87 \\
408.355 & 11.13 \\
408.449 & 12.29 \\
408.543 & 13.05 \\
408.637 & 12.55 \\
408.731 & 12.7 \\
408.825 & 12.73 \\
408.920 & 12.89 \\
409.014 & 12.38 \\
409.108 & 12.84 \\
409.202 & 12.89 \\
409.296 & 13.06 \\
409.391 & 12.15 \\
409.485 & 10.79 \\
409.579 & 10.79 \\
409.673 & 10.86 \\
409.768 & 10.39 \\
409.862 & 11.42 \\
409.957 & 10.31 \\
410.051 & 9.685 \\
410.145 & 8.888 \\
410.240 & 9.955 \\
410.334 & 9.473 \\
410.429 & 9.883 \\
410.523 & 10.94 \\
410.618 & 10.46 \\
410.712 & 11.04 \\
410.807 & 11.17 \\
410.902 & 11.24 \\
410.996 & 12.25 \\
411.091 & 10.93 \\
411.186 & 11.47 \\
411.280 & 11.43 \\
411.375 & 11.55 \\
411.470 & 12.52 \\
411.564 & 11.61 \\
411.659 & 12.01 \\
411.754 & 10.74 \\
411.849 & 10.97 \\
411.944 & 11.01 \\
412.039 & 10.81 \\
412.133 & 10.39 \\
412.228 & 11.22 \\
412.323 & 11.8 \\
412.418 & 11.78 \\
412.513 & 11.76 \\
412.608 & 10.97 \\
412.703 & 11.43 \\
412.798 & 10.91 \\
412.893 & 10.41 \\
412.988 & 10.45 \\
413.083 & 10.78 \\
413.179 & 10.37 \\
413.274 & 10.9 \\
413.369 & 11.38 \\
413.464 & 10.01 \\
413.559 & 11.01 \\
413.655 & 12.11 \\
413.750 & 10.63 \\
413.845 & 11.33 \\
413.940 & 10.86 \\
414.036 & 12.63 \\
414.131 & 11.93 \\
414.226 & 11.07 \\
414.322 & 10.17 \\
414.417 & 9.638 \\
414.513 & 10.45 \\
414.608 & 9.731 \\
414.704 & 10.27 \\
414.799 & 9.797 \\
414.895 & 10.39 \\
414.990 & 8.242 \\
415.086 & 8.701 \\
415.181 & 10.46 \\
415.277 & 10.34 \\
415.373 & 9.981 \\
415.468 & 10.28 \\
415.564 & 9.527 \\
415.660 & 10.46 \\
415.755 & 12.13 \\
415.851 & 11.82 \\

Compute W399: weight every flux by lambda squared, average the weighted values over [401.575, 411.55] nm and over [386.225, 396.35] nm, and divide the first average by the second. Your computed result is 1.90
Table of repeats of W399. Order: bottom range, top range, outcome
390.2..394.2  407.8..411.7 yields 2.11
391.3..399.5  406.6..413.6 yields 1.83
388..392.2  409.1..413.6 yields 1.75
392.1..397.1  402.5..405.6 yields 2.10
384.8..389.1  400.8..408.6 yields 2.16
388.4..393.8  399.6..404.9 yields 1.85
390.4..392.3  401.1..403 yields 1.58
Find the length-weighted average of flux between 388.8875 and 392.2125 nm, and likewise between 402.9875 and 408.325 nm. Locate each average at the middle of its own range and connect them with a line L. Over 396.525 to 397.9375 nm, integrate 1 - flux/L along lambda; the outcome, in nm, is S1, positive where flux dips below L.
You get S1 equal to 0.57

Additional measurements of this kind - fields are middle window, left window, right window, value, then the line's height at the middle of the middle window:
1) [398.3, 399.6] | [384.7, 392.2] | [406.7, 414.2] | -0.21 nm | 8.59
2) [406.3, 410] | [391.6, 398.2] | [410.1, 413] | -0.43 nm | 9.94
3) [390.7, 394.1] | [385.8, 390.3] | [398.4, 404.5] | 0.80 nm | 7.55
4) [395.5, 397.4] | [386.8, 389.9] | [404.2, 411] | 0.71 nm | 8.06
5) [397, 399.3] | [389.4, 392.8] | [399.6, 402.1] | 0.40 nm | 10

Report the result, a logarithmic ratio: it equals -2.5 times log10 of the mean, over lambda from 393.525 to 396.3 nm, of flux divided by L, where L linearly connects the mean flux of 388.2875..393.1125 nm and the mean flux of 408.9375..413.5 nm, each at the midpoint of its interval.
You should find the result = 0.20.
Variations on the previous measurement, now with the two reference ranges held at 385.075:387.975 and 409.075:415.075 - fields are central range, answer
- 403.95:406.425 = -0.10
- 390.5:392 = -0.24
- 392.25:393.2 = 0.43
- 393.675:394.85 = 0.25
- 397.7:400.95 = -0.24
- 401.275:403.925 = -0.24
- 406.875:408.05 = -0.05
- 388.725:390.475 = -0.15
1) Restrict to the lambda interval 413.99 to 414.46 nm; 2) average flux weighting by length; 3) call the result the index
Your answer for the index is 11.1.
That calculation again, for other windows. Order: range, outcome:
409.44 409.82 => 10.7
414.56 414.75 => 10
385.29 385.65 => 4.7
